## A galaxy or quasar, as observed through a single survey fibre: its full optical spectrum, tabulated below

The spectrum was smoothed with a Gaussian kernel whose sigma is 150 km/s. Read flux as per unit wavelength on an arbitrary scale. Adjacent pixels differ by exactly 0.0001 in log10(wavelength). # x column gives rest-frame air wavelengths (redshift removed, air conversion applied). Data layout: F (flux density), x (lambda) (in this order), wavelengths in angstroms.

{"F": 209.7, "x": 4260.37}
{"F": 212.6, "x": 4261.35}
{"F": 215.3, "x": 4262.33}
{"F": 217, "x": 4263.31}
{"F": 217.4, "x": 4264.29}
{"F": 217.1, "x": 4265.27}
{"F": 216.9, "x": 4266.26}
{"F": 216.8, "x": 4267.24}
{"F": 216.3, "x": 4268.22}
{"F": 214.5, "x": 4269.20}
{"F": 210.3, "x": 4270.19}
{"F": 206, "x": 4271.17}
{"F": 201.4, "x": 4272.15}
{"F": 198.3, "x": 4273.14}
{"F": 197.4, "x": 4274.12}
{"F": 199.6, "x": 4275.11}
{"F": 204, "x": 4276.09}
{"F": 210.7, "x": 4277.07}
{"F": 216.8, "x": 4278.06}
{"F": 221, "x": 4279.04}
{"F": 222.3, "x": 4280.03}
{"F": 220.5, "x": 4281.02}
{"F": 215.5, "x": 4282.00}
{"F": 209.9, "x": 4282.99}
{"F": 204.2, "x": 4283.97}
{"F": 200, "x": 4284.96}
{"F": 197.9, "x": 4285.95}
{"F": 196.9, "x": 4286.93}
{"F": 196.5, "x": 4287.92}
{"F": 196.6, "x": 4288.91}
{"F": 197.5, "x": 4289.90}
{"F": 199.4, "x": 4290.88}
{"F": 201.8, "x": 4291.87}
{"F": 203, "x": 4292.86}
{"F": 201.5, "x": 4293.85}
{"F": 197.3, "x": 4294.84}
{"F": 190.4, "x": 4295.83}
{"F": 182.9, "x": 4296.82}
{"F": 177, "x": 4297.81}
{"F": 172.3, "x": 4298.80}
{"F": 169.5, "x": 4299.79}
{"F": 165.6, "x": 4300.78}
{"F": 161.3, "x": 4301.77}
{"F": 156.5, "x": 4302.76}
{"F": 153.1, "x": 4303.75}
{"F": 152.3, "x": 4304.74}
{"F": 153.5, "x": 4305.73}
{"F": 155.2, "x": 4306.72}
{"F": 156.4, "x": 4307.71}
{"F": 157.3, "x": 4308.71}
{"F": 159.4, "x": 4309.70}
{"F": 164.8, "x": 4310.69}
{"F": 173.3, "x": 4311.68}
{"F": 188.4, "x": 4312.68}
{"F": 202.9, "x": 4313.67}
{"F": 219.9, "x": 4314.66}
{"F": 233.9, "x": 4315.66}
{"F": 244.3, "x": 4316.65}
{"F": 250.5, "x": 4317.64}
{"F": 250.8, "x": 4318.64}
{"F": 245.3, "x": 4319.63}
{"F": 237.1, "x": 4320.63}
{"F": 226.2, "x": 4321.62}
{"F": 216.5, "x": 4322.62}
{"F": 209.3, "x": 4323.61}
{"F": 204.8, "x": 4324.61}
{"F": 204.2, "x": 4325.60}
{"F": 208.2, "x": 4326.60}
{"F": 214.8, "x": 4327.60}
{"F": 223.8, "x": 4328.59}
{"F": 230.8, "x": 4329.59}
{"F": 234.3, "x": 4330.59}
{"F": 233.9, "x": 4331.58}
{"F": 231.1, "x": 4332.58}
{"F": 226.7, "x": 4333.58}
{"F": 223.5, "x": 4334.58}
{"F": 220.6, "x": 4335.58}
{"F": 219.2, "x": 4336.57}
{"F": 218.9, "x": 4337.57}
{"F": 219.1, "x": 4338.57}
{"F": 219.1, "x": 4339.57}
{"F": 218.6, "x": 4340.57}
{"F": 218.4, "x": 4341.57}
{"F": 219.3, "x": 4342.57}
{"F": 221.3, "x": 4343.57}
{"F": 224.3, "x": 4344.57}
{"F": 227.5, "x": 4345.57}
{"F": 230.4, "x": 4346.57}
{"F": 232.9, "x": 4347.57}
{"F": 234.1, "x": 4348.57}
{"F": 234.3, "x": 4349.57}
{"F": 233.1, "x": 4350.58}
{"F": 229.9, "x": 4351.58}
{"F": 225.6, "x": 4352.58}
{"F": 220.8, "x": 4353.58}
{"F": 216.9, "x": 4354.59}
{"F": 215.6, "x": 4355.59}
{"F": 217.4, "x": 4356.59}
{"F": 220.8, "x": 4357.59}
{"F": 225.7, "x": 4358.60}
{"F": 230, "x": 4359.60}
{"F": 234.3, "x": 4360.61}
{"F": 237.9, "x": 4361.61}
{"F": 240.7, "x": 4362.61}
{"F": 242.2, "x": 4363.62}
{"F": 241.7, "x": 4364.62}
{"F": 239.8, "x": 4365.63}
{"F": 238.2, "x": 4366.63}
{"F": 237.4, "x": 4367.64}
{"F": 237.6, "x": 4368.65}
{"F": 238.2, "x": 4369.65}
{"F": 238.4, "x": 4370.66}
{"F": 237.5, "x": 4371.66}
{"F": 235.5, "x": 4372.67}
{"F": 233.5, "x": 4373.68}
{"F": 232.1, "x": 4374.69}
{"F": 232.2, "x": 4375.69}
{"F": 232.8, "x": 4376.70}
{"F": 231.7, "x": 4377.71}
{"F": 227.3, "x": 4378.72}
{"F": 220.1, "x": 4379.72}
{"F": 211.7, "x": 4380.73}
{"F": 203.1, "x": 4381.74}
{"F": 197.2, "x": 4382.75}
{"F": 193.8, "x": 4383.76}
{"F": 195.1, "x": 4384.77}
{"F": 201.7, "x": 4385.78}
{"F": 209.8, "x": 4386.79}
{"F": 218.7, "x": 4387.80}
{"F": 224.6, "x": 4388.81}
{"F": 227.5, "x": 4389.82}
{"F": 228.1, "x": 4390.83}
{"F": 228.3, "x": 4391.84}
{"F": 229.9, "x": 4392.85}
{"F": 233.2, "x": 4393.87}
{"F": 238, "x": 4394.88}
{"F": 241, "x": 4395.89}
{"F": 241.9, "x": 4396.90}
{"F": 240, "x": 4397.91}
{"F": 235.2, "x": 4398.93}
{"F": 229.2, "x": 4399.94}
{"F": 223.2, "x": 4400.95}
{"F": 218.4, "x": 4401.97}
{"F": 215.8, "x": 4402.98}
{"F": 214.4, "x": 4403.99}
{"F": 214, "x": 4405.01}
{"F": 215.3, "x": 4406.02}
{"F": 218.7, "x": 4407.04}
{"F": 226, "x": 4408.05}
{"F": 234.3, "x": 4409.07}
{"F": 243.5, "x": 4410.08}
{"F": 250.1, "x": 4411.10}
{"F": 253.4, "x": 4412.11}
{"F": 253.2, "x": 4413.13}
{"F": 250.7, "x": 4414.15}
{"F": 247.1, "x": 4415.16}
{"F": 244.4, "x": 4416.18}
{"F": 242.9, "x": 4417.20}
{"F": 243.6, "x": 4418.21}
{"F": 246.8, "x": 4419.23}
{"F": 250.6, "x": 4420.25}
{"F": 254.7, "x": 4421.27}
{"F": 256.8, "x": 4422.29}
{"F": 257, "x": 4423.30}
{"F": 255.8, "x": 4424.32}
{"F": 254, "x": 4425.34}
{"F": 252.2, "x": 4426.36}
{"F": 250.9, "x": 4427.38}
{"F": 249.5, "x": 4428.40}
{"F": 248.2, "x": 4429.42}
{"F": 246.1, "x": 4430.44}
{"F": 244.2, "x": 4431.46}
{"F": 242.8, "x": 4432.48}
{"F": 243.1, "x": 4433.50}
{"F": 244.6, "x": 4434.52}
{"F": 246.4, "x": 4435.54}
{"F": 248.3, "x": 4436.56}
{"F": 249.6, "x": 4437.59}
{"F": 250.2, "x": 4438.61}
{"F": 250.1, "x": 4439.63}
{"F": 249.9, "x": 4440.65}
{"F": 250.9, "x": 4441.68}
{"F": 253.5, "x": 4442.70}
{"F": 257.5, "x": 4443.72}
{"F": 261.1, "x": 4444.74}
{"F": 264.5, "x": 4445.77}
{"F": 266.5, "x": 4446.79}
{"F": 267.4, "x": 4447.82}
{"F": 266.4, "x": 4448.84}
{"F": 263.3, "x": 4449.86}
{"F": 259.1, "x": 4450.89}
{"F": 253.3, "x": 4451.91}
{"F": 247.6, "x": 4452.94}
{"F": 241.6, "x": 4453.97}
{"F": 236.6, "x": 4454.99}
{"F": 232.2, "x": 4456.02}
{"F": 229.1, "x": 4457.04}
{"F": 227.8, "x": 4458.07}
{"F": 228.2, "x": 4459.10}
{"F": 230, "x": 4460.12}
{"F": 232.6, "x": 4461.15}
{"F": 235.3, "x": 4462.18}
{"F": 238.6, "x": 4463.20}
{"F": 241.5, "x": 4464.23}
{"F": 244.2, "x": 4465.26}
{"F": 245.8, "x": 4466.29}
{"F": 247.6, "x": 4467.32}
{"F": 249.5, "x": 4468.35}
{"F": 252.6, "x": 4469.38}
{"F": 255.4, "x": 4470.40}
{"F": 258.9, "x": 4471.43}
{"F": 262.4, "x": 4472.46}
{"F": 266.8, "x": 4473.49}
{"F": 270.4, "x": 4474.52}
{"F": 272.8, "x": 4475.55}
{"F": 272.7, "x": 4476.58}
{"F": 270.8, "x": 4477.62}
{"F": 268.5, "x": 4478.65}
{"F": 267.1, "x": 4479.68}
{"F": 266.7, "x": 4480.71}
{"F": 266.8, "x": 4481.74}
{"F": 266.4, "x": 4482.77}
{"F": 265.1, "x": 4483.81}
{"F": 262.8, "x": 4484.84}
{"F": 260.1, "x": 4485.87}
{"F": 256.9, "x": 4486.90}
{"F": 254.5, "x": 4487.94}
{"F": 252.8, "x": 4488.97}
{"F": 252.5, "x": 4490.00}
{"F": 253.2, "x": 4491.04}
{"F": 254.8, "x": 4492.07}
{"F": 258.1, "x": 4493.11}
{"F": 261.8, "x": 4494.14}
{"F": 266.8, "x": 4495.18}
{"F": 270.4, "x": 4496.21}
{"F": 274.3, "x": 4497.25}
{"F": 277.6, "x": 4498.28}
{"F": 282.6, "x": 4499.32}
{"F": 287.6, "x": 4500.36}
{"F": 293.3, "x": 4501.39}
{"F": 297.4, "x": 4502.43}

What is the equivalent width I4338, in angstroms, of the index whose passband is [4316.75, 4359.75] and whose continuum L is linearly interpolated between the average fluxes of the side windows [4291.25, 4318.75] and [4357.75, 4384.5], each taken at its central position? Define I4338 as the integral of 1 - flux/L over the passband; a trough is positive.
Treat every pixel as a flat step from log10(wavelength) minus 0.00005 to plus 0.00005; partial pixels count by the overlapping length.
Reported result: -3.8 angstroms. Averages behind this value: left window 185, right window 229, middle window 225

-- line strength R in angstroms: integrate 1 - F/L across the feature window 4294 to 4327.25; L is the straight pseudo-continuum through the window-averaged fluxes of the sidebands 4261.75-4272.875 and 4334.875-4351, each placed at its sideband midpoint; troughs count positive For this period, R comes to 4.1 angstroms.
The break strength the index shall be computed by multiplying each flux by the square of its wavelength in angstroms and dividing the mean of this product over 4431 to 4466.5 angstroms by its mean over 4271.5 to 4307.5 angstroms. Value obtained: 1.4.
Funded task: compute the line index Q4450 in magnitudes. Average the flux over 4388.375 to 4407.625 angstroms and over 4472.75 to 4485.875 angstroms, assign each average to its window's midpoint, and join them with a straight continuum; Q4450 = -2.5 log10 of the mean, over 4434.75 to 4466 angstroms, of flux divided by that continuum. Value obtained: 0.02 mag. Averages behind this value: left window 227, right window 268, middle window 247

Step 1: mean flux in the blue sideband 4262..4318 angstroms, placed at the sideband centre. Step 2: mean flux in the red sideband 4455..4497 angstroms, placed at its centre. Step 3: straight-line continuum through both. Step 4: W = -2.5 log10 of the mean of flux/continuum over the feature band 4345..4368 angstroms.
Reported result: -0.07 mag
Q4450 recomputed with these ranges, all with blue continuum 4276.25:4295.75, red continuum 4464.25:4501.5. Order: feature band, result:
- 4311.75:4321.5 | -0.065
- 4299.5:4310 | 0.313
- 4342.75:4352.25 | -0.029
